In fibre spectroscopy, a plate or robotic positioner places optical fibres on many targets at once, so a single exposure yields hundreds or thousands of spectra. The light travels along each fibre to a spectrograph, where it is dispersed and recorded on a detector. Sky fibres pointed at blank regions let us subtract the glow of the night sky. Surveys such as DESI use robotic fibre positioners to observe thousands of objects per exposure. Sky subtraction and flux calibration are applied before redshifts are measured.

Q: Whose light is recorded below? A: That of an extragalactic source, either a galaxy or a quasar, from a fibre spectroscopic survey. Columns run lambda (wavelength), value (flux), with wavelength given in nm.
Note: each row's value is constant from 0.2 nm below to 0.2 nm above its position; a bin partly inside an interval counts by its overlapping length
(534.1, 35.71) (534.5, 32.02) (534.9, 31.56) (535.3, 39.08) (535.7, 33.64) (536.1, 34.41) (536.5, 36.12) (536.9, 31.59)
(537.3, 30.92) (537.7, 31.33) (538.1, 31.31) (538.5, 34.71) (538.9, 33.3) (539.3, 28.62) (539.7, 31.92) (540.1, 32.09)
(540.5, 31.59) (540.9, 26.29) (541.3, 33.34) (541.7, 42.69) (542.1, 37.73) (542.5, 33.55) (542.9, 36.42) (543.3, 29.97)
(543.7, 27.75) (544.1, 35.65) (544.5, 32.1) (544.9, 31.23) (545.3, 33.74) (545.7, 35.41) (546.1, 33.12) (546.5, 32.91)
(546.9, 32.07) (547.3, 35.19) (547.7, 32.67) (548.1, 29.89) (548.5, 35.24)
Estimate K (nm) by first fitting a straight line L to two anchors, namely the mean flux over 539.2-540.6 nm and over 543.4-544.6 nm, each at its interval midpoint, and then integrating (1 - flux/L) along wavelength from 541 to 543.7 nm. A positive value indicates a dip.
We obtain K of -0.277 nm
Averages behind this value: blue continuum 31.2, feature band 34.7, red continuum 31.7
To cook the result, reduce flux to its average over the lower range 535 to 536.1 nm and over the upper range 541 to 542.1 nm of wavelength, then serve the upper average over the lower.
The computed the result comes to 1.04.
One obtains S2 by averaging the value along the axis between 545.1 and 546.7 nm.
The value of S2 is 33.8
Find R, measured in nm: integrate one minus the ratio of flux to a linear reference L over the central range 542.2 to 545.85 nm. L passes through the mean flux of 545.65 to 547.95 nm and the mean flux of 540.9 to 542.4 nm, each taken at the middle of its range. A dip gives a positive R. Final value 0.19 nm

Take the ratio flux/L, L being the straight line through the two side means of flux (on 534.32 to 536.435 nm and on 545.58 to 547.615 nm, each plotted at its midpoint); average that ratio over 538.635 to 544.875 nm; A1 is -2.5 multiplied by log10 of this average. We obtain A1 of 0.03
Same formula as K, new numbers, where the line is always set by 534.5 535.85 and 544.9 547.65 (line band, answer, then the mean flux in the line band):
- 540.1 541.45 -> 0.14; 30.5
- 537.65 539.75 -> 0.14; 31.9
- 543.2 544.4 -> 0.09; 31.3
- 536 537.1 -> 0.01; 34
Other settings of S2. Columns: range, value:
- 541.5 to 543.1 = 37.6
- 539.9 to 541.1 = 30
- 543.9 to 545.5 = 33.2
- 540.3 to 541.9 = 33.5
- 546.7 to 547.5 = 33.6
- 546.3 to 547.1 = 32.5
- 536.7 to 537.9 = 31.3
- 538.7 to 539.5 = 31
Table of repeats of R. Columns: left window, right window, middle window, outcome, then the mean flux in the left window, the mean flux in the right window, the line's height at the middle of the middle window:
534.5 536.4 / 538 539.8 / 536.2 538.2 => 0.05 nm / 34.5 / 32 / 33.2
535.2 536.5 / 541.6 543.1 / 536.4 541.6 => 0.64 nm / 35.5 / 37.3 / 36.4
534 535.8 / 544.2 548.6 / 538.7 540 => 0.10 nm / 34.4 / 33.1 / 33.9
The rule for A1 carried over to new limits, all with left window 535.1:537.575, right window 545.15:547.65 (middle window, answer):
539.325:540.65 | 0.085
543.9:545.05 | 0.023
